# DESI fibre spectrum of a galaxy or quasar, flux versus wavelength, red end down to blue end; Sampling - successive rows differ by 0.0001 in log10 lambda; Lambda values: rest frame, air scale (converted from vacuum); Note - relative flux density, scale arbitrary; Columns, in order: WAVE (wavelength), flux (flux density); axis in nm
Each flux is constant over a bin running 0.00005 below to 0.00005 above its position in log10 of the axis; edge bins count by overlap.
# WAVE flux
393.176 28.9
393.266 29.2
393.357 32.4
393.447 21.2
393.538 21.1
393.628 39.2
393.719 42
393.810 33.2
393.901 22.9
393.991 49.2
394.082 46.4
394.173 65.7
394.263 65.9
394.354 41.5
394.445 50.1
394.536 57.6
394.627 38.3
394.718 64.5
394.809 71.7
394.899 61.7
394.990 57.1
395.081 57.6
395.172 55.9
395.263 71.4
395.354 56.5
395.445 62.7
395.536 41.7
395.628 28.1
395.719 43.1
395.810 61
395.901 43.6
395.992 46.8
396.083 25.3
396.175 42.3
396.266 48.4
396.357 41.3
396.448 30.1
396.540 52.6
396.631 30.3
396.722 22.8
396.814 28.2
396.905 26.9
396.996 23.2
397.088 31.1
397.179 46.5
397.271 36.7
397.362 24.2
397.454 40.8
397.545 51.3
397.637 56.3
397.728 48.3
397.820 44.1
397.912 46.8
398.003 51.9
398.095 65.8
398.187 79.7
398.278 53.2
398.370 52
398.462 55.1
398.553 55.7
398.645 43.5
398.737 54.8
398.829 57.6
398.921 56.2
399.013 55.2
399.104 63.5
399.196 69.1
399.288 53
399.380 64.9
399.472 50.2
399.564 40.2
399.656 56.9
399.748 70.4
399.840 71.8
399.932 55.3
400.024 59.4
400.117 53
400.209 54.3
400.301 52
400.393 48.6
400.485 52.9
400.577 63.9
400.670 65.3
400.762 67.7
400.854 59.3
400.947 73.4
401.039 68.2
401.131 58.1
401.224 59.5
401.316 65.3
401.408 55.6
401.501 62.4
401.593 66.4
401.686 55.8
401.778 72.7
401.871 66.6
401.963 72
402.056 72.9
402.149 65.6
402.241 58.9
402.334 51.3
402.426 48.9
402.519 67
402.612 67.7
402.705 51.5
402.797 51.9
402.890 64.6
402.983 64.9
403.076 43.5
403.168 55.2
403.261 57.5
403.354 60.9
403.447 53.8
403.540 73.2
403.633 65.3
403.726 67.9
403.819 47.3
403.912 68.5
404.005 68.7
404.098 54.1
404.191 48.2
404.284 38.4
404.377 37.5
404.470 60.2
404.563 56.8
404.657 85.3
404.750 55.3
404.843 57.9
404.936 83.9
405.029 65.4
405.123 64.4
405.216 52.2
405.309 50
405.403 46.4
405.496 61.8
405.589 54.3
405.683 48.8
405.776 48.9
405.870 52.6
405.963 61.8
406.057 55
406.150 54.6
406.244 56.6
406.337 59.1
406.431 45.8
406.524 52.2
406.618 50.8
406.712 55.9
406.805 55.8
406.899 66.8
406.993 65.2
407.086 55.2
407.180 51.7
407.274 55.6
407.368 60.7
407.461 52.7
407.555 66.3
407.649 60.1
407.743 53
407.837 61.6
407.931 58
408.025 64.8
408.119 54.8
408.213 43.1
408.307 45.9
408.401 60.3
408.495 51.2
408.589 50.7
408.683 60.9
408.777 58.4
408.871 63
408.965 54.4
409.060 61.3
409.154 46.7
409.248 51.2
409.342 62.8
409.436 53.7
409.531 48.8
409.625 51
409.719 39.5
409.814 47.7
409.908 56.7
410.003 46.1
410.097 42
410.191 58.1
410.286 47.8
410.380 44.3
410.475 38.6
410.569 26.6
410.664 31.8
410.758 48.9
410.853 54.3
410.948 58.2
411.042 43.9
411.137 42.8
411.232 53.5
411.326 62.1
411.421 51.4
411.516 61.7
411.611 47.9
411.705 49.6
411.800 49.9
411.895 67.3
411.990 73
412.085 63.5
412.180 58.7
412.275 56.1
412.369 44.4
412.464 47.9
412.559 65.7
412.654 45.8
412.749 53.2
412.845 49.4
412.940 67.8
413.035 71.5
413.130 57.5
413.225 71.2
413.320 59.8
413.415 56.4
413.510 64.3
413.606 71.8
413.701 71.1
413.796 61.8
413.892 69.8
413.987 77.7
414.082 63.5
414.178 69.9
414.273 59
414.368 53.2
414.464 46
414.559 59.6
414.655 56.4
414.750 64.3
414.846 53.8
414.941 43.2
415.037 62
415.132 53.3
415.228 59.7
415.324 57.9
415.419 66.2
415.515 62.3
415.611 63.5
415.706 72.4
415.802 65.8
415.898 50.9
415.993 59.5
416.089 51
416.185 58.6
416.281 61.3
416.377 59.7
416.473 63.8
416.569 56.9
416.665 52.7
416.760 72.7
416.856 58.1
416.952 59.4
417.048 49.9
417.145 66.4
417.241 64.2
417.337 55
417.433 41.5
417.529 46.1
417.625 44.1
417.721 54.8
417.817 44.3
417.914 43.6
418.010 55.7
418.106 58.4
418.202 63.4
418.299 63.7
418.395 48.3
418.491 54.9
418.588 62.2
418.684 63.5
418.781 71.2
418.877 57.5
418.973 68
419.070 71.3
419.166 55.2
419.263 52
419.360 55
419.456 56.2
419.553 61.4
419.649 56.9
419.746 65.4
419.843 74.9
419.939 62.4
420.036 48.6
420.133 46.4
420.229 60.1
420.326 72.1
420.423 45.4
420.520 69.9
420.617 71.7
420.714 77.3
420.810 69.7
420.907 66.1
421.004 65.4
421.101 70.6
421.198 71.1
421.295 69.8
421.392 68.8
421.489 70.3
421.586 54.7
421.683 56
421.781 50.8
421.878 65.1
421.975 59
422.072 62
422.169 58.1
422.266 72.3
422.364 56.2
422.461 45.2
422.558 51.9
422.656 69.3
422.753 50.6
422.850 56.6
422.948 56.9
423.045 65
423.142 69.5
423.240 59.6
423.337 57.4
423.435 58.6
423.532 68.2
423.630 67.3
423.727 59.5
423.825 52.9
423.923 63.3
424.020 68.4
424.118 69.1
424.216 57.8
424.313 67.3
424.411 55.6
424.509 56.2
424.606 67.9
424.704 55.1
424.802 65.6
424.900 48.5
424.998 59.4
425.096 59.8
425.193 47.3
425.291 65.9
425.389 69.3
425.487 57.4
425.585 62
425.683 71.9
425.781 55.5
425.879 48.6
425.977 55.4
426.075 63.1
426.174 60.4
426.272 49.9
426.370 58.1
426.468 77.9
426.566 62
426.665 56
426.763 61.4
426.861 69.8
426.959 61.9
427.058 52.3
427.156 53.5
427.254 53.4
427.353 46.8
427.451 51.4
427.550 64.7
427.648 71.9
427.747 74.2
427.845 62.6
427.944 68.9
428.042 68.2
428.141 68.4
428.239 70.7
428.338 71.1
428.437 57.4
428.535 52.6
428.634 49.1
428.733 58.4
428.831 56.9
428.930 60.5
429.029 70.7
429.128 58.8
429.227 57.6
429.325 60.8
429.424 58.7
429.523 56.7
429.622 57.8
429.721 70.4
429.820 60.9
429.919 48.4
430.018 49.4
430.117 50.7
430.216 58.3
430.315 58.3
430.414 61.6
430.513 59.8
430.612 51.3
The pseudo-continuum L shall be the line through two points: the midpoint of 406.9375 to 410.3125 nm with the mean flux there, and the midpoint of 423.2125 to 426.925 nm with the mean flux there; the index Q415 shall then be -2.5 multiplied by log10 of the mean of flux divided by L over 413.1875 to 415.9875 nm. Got -0.09 mag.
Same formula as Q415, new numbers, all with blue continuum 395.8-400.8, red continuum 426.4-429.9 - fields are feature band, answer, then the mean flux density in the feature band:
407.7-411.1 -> 0.062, 51.1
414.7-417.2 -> -0.052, 59.4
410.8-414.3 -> -0.074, 59.3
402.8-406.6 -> -0.101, 57.3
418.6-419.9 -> -0.077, 62.2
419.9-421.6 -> -0.108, 64.7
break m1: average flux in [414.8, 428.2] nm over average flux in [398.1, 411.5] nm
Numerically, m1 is 1.1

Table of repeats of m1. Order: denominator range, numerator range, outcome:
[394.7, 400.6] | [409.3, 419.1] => 1.12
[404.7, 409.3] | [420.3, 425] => 1.10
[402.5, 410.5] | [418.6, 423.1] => 1.11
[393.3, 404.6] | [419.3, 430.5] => 1.15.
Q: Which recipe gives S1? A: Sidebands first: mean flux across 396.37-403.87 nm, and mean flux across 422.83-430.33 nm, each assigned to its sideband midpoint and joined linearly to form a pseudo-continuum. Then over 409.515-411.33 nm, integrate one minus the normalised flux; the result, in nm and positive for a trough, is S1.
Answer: 0.33 nm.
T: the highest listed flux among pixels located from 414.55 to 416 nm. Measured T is 72.4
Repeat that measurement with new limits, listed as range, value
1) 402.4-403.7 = 73.2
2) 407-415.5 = 77.7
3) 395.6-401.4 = 79.7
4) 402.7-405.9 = 85.3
